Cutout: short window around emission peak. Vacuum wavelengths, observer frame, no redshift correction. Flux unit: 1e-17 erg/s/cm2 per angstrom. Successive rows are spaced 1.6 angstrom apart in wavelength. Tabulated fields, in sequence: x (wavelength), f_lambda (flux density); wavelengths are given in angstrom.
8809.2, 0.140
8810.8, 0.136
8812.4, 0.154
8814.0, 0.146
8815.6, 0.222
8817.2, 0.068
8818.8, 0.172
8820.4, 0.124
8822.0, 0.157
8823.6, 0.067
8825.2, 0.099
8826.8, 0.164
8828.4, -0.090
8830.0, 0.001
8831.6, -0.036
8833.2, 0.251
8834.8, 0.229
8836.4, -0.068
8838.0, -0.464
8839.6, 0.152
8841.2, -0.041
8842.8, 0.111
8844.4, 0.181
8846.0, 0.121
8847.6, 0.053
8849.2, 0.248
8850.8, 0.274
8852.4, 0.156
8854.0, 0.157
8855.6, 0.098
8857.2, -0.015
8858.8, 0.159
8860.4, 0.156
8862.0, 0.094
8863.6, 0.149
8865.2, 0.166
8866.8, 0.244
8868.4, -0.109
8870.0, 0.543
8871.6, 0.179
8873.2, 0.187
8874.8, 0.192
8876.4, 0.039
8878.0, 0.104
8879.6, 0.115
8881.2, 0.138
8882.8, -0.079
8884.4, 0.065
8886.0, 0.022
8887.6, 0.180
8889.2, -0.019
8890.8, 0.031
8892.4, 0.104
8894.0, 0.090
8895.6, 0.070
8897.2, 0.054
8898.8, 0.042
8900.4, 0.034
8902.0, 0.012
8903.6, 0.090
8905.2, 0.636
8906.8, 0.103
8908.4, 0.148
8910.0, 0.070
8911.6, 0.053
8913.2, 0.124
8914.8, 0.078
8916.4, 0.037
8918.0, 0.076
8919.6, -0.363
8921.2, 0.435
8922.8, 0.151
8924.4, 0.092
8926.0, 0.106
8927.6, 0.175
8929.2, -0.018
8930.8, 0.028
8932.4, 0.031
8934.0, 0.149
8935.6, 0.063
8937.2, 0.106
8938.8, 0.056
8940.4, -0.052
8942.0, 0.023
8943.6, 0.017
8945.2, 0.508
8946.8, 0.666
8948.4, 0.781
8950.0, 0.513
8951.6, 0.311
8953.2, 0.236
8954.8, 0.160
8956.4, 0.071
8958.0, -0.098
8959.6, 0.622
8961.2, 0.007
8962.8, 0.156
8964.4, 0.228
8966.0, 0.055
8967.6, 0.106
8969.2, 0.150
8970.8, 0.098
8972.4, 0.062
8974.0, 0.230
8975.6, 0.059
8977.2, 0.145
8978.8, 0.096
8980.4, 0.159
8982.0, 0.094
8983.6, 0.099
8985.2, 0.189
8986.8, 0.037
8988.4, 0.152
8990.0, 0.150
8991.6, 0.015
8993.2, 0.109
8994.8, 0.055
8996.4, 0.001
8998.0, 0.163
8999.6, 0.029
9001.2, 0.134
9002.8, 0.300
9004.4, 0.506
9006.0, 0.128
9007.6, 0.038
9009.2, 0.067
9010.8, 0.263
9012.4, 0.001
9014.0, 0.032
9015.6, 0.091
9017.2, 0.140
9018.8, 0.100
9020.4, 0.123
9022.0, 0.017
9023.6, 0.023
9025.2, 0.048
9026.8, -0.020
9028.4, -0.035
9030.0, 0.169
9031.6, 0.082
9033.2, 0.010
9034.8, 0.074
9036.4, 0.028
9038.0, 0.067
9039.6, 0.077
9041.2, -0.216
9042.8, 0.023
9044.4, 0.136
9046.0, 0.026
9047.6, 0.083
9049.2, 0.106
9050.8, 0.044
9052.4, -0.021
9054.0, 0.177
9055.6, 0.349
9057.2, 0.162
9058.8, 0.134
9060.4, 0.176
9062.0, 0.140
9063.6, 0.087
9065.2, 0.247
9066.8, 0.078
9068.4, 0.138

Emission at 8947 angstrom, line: Hbeta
